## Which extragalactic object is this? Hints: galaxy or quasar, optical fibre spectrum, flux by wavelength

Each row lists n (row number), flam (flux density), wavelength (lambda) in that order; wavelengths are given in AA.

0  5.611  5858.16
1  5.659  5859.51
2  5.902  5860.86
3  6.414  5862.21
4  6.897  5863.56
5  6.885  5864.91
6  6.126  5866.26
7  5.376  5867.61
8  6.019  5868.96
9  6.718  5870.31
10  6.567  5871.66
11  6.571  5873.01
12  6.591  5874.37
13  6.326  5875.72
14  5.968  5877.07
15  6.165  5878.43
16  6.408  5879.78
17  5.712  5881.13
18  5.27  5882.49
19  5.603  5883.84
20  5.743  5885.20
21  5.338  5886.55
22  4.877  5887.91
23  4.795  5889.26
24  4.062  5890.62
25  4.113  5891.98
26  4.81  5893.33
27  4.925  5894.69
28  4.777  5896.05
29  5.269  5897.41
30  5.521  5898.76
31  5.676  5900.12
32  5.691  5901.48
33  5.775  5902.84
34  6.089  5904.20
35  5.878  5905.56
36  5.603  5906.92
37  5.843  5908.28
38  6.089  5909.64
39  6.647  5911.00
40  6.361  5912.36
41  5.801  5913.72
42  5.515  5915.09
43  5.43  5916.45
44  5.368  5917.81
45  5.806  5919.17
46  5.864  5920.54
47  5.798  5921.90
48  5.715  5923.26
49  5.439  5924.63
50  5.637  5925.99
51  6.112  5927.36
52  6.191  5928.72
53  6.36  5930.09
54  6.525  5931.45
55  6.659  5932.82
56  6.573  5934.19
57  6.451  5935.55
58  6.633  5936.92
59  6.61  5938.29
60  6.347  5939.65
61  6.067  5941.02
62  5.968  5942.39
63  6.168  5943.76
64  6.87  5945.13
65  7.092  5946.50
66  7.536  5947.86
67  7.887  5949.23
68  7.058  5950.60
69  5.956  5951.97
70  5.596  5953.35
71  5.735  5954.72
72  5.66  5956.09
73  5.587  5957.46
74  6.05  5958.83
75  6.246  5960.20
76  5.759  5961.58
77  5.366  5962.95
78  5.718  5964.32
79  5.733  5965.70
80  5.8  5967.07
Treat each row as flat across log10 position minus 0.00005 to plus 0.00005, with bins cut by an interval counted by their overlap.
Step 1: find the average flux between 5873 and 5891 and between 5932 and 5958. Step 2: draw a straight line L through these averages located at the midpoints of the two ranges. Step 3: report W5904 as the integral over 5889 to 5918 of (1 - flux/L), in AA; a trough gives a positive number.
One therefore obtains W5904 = 2.3 AA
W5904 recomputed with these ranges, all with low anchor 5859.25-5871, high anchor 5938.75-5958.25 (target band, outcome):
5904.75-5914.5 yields 0.5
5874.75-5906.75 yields 4.3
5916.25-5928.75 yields 1.2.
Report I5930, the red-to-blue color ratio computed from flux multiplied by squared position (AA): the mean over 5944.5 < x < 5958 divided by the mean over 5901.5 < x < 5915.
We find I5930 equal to 1.1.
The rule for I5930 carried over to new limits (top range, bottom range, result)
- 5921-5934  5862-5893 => 1.06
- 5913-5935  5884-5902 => 1.19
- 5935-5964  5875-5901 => 1.21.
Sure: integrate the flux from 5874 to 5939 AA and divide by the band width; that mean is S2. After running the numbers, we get 5.76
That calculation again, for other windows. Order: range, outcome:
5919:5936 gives 6.09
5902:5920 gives 5.86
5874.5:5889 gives 5.75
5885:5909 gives 5.26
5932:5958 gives 6.45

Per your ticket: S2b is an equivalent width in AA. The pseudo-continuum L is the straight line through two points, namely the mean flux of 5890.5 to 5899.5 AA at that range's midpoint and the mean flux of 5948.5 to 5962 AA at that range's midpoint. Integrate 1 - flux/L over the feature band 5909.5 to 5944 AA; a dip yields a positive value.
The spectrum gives -3.4 AA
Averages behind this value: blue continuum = 4.83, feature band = 6.08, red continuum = 6.16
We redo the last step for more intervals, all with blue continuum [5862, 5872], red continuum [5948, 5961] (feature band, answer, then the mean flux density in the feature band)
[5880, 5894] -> 2.79 AA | 5.08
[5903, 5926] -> 1.76 AA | 5.82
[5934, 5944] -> -0.13 AA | 6.35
